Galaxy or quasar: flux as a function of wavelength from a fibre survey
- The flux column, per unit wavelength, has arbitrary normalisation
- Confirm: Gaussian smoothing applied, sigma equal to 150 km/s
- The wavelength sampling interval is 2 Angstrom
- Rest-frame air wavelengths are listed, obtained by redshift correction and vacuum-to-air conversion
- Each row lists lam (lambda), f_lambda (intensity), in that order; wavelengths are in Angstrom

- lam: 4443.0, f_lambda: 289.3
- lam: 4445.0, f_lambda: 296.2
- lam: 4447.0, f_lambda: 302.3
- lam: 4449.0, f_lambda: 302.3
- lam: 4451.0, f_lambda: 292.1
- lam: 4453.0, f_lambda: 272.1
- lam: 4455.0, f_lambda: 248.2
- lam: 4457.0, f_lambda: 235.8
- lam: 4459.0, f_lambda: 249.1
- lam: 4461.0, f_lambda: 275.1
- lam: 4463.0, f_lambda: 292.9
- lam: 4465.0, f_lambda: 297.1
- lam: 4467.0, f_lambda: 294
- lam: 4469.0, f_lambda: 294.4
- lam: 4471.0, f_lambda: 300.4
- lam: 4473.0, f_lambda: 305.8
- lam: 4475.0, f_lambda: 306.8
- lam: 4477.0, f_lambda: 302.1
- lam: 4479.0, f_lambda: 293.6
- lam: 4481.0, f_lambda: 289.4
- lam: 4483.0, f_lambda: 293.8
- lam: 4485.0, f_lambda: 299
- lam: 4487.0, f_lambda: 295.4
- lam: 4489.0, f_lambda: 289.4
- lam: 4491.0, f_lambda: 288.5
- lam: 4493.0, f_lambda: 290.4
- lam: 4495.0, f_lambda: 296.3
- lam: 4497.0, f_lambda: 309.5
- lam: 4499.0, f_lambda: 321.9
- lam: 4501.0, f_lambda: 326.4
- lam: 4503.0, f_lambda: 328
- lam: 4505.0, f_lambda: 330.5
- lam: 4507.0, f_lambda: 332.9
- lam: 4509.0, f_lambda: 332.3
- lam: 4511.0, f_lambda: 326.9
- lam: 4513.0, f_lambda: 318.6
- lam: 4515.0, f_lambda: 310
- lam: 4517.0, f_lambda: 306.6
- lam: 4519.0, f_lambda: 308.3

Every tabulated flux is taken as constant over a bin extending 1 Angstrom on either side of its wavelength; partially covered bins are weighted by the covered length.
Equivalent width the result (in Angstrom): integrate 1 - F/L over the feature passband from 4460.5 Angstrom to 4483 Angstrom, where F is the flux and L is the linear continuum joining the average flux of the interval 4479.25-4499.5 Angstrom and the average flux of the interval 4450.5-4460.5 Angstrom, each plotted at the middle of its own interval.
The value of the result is -1.6 Angstrom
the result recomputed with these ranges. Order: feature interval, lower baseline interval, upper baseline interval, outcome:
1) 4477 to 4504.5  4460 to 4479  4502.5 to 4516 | 0.87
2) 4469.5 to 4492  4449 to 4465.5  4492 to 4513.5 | -0.06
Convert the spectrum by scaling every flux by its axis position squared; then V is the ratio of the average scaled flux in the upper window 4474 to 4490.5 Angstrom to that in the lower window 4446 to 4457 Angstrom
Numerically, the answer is 1.08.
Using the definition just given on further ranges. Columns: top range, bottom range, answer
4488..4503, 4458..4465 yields 1.12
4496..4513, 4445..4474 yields 1.17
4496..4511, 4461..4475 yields 1.12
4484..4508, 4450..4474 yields 1.12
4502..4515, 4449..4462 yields 1.26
